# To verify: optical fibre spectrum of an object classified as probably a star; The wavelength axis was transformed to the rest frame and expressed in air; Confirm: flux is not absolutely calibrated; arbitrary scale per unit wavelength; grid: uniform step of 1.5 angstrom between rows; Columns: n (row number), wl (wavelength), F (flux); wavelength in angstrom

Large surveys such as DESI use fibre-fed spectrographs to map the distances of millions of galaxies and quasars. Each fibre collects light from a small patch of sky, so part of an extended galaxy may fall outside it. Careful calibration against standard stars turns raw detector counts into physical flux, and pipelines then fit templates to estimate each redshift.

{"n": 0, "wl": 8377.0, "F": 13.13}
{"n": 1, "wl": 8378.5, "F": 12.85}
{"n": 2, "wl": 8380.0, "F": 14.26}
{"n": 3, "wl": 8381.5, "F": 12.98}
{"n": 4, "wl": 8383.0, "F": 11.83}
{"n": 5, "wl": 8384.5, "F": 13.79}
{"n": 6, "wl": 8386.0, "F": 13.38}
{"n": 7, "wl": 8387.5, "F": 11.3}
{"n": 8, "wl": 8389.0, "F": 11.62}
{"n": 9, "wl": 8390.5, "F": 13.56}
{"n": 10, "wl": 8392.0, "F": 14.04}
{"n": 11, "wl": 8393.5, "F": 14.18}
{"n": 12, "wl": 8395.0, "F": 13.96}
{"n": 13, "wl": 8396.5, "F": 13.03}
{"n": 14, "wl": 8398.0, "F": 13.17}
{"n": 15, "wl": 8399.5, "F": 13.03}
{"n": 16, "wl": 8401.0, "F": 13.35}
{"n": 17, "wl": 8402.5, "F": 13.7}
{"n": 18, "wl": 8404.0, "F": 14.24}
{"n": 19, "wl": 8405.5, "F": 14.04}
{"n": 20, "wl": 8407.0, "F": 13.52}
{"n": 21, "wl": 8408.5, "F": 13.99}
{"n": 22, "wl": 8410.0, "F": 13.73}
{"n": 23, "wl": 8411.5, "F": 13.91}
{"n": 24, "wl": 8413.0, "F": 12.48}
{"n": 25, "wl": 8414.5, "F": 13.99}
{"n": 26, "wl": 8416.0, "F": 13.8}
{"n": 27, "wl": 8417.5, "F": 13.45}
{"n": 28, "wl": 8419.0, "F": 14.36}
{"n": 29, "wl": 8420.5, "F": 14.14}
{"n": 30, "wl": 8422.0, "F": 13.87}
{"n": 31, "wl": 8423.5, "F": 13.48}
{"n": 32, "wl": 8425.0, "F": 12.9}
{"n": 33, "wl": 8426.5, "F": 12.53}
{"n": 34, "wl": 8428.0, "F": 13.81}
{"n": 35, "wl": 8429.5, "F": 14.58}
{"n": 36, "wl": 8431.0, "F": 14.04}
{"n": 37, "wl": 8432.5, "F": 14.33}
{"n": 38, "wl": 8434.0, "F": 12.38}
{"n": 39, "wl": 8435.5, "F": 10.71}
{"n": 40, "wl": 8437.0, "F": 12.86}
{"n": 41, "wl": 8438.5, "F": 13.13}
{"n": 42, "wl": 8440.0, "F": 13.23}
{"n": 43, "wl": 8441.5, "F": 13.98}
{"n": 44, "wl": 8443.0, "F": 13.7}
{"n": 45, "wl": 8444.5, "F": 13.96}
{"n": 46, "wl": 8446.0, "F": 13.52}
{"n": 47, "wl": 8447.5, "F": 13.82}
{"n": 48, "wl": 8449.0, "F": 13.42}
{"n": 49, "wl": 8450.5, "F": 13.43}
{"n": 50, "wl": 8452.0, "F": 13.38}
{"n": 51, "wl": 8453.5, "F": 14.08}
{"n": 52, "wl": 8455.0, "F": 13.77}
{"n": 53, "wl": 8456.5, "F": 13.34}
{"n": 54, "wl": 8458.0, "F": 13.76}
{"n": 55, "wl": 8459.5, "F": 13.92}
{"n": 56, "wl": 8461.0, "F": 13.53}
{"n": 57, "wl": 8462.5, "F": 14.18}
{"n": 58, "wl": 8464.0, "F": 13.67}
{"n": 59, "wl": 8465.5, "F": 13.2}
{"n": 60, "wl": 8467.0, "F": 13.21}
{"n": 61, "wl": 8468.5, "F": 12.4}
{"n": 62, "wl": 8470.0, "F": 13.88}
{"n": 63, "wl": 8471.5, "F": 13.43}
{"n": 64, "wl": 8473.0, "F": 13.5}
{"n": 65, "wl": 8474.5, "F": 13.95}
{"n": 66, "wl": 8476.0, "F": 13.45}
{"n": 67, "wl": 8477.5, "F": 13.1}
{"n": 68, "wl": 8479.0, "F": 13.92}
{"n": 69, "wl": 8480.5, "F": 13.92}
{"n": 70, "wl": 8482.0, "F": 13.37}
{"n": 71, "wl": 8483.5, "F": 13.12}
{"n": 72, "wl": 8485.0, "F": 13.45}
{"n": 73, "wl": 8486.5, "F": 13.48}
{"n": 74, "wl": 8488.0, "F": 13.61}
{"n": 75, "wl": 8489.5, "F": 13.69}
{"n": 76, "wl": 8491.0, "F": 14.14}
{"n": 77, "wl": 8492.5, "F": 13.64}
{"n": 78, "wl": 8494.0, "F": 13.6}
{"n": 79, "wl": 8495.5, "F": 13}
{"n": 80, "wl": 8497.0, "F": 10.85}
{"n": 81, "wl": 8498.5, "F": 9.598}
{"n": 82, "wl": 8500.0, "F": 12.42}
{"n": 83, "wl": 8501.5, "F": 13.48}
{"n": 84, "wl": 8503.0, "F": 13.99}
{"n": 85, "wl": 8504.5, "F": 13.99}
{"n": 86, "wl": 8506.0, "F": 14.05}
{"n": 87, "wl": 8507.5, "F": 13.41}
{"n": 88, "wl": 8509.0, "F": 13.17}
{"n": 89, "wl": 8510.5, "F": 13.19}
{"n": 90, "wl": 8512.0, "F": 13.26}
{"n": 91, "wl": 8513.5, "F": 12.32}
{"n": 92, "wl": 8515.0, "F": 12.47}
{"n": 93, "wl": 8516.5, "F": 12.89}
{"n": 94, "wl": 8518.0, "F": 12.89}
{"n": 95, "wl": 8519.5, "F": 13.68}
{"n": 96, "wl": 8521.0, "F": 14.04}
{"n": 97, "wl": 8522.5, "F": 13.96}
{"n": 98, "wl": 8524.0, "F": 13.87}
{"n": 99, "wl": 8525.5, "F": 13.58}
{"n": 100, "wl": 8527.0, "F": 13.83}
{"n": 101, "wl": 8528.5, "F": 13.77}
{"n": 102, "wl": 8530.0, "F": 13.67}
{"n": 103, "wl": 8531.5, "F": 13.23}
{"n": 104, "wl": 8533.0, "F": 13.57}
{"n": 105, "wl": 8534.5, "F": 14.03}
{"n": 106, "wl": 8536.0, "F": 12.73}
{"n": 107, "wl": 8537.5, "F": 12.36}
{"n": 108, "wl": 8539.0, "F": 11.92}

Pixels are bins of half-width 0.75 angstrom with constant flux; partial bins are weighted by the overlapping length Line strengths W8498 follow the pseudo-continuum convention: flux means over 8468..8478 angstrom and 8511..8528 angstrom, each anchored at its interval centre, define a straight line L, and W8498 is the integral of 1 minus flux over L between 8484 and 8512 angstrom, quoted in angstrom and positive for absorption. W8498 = 0.5 angstrom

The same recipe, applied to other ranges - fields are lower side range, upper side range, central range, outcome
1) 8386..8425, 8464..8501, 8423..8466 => -0.4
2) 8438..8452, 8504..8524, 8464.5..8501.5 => 0.8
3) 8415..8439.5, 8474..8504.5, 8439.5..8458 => -0.4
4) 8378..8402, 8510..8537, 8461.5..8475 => -0.2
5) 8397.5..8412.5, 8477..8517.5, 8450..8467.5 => -0.4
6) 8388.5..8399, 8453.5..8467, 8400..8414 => -0.2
